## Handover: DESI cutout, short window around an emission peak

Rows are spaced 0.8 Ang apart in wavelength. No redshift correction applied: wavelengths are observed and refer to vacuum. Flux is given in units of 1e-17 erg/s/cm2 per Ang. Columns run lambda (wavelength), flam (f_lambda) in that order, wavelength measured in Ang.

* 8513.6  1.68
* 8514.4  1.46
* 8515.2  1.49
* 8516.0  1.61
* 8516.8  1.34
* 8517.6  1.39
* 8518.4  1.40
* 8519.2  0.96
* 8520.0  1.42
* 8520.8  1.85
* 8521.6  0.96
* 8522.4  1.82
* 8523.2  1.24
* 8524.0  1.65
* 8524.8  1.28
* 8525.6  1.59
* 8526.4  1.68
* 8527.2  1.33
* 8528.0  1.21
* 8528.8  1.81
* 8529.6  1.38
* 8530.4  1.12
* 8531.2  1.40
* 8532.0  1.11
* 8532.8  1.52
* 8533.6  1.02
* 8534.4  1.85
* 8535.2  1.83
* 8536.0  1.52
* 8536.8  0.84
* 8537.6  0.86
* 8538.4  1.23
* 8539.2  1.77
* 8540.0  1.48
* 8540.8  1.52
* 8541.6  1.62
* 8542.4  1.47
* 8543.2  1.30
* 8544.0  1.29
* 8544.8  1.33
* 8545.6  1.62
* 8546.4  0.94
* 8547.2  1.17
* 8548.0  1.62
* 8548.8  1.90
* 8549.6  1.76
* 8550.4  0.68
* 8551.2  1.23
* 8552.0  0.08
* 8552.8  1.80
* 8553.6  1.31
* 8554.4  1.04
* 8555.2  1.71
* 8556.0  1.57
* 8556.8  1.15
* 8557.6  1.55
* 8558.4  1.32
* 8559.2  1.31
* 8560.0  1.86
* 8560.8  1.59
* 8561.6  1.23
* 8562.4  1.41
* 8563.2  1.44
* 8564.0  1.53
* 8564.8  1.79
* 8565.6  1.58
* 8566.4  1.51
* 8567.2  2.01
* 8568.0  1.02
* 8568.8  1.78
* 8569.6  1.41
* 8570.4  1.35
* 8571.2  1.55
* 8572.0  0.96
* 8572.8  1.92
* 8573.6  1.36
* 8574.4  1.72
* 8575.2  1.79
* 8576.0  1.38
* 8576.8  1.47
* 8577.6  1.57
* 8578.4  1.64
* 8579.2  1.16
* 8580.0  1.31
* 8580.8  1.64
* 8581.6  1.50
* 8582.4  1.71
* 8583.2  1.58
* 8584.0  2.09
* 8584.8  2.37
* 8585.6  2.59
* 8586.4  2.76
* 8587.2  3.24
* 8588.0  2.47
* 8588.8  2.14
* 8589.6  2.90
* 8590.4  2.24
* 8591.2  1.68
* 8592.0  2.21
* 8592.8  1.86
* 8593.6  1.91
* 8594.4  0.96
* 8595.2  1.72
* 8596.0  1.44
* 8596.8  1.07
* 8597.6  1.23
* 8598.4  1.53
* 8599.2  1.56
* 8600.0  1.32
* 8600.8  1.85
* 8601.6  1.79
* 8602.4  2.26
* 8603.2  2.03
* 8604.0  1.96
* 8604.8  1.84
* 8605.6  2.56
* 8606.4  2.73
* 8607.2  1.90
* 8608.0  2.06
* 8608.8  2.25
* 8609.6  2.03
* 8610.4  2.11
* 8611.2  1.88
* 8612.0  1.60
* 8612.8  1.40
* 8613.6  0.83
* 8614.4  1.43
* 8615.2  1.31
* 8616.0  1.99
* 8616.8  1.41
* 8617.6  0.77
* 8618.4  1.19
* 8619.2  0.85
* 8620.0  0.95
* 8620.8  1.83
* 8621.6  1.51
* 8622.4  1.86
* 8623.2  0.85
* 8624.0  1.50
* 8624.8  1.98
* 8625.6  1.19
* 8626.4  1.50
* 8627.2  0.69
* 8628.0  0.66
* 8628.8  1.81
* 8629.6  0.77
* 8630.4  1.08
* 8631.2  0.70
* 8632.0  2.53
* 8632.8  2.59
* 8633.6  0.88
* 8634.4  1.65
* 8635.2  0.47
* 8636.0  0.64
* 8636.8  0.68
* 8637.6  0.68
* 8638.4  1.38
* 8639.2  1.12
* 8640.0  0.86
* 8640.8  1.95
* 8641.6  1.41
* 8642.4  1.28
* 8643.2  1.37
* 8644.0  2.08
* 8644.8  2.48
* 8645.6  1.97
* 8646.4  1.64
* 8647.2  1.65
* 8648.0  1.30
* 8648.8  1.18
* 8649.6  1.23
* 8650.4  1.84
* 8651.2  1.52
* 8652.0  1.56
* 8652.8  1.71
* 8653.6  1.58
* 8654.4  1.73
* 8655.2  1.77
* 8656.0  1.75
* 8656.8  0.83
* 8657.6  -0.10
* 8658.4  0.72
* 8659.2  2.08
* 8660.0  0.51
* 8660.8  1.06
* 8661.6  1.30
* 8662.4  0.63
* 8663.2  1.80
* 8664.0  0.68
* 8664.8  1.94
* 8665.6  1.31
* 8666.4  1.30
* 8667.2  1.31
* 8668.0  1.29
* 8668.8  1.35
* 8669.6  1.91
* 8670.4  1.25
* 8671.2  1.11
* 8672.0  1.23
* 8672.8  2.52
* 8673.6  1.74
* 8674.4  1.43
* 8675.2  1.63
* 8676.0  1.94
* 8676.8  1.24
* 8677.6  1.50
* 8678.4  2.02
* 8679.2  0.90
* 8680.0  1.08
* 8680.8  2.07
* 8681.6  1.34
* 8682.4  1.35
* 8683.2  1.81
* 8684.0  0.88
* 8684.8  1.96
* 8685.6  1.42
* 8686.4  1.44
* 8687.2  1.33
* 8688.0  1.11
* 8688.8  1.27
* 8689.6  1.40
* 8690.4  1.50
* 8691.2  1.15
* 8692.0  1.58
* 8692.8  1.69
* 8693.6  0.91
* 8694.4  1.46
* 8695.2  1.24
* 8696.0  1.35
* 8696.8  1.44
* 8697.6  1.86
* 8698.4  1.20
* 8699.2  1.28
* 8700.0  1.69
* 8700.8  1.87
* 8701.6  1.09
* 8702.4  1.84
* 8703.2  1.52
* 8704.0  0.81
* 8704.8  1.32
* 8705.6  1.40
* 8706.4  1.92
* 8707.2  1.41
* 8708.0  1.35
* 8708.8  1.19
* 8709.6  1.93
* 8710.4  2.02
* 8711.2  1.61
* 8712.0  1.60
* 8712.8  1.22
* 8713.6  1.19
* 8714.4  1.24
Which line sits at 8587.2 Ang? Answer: [S II] 6716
